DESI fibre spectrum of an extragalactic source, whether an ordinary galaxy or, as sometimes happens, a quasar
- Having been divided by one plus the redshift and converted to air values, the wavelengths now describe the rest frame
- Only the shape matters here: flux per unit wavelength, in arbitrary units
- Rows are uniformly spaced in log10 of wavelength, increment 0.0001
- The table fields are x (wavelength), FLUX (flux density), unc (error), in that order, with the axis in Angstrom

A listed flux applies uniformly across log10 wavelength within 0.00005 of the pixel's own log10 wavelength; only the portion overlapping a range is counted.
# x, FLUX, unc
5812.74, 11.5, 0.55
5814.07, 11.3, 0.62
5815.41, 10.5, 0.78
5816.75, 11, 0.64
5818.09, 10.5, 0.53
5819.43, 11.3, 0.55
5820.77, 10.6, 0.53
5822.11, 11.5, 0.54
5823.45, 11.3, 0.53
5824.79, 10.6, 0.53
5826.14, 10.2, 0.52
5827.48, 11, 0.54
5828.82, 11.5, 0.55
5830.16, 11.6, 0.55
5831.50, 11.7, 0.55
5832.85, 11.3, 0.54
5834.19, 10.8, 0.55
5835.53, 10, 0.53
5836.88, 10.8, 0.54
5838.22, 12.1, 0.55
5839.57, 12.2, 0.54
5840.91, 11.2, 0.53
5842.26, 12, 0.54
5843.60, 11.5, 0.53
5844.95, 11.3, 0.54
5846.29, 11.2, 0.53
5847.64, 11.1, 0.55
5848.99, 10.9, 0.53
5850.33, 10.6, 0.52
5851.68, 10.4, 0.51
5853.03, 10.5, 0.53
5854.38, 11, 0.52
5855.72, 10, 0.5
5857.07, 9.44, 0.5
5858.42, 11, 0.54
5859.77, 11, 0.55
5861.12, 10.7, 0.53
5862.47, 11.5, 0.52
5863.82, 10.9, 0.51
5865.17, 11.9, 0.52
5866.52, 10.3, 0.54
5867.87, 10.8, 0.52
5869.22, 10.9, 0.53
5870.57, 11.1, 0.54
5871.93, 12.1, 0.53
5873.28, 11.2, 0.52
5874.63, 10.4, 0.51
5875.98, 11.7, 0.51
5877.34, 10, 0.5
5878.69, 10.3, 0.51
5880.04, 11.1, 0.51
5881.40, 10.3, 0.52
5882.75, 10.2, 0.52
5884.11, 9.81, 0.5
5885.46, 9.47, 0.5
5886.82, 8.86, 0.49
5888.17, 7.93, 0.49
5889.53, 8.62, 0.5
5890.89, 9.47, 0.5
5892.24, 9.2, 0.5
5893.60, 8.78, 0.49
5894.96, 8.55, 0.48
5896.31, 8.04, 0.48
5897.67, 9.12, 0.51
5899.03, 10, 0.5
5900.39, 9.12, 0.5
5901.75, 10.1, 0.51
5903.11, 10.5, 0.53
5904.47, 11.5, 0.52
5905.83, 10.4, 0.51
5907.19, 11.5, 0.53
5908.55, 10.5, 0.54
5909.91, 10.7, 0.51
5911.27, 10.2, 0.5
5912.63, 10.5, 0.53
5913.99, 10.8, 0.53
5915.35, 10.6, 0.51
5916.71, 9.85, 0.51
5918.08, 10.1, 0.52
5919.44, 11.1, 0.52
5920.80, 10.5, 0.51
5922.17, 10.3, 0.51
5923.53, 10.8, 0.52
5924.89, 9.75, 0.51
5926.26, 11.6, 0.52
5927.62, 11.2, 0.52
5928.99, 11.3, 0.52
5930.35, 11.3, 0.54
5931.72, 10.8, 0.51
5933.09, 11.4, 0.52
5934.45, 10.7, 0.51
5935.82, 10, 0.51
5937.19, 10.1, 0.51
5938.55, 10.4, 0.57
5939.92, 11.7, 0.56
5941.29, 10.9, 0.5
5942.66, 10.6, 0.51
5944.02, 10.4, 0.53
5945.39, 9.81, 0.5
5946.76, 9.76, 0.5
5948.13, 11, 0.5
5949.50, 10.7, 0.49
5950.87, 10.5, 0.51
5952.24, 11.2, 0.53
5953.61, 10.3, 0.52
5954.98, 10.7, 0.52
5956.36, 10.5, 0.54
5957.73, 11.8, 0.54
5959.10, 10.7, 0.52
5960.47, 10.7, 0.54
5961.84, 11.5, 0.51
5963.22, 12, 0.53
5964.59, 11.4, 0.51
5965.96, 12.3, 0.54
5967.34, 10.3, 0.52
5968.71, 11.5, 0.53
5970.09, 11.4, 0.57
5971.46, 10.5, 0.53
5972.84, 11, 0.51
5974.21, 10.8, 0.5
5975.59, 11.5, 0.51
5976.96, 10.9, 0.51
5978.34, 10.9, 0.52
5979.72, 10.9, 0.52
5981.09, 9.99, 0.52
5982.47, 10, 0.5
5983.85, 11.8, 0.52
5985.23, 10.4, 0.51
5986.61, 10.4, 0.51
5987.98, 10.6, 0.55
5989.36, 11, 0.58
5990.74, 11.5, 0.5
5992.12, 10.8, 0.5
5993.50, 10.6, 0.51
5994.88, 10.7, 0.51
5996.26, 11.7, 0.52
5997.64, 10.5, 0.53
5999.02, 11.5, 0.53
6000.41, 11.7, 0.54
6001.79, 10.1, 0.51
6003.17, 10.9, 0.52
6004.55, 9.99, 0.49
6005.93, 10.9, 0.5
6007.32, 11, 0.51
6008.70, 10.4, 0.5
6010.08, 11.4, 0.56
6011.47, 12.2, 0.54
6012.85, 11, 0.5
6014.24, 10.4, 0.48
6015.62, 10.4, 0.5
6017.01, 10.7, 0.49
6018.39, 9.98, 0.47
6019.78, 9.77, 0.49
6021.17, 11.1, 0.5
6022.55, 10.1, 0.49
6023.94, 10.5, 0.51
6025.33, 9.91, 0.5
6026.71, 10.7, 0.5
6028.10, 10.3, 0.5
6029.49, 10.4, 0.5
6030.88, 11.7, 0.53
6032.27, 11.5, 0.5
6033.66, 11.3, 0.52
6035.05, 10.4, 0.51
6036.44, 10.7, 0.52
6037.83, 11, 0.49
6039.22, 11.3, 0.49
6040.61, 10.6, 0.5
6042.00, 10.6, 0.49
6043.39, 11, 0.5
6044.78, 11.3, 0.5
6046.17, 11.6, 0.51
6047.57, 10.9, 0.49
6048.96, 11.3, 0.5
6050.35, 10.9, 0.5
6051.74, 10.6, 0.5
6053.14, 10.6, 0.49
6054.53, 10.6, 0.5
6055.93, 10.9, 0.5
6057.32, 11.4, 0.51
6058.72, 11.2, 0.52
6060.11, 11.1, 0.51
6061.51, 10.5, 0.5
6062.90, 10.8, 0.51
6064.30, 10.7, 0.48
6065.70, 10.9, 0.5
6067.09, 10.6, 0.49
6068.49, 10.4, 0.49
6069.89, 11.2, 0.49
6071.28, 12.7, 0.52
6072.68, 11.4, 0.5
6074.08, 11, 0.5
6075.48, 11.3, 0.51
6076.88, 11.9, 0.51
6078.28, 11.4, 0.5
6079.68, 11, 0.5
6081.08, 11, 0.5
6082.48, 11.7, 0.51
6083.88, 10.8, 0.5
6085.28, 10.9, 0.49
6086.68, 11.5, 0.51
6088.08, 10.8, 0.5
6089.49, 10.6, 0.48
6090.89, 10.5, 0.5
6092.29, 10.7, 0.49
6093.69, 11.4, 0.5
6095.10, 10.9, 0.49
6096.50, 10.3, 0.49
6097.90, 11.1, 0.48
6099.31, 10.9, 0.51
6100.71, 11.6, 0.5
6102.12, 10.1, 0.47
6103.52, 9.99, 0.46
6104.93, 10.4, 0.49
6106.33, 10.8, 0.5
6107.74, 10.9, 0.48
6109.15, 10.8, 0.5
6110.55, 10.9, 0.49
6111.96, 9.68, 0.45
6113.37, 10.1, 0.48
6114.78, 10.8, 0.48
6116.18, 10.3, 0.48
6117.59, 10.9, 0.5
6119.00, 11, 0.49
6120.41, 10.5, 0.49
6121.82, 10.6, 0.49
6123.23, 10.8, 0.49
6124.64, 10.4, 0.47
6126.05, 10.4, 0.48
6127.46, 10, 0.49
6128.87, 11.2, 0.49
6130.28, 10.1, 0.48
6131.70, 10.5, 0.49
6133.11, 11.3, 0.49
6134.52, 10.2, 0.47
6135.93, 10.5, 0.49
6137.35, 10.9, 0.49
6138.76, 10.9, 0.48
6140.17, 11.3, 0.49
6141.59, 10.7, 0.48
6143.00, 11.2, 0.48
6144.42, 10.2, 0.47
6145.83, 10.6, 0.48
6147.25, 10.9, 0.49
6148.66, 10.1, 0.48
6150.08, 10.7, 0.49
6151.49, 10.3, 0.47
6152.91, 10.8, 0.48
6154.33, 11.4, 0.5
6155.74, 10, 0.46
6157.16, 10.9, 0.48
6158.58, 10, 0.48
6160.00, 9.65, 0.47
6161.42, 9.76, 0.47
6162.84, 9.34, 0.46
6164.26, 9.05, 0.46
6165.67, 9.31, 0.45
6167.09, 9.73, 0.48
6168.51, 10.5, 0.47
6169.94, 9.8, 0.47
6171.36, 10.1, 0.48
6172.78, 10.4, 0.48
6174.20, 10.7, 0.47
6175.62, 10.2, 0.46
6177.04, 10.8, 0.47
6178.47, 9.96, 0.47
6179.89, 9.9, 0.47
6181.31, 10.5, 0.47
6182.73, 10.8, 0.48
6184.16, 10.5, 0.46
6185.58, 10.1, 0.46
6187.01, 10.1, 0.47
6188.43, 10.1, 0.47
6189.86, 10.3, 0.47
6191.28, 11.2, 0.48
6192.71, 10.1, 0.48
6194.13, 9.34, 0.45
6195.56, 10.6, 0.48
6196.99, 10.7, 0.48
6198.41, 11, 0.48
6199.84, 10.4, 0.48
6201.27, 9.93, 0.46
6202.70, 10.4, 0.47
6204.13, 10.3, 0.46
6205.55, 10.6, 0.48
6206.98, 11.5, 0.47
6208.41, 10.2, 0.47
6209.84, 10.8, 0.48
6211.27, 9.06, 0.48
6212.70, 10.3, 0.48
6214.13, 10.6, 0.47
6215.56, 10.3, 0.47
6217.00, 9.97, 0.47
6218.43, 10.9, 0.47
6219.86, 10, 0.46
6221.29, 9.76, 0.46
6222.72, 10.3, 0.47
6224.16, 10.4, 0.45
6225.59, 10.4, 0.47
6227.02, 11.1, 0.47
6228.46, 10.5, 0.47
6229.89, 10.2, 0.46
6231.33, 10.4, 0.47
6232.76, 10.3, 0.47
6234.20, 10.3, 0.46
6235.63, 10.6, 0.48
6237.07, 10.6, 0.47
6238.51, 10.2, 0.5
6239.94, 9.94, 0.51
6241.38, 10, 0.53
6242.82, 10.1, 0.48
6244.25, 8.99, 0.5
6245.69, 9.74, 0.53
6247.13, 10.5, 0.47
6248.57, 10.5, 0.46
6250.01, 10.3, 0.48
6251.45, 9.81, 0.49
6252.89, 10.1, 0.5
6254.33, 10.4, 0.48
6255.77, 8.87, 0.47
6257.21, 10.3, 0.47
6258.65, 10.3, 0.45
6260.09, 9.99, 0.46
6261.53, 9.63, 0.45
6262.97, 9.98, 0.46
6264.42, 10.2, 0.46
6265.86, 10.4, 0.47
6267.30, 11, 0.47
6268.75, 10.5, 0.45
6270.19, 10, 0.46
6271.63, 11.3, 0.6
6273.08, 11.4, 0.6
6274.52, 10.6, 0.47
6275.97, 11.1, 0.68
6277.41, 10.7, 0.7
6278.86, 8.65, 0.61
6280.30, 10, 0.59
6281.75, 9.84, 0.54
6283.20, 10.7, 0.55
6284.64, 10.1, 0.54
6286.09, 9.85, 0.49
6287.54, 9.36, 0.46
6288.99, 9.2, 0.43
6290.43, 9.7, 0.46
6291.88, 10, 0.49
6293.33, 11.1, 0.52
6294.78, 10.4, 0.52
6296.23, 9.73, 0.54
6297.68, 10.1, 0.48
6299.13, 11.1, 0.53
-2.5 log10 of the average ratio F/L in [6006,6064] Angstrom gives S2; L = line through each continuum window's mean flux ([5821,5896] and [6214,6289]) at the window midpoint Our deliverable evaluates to -0.04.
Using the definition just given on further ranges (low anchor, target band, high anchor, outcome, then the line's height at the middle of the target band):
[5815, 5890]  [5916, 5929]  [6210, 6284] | 0.008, 10.7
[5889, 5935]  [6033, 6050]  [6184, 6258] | -0.075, 10.3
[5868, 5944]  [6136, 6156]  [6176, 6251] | -0.042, 10.3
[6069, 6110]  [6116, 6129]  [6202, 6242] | 0.026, 10.9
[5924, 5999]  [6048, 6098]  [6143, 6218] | -0.044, 10.6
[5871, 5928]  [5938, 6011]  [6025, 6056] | -0.034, 10.5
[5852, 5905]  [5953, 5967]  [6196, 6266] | -0.099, 10.2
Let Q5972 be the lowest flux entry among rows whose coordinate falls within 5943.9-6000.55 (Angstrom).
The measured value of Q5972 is 9.76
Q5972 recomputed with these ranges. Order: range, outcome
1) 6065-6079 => 10.4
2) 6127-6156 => 10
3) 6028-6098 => 10.3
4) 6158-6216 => 9.05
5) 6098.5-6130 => 9.68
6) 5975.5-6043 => 9.77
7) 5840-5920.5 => 7.93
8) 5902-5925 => 9.75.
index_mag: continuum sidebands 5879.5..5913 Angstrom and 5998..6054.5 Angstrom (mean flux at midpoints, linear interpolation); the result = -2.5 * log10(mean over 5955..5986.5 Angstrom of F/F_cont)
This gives -0.07 mag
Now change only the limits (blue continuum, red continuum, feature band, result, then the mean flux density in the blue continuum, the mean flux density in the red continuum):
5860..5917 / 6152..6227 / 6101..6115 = -0.021 mag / 10.2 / 10.3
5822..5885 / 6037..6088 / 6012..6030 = 0.063 mag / 10.9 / 11.1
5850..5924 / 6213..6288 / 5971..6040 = -0.054 mag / 10.3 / 10.2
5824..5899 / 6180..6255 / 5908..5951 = -0.013 mag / 10.5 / 10.3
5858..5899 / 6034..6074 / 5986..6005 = -0.017 mag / 10.2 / 11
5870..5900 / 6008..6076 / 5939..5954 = -0.041 mag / 9.81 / 10.9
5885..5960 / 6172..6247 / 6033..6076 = -0.070 mag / 10.3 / 10.3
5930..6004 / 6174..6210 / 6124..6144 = -0.015 mag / 10.9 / 10.4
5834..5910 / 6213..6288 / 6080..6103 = -0.061 mag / 10.5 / 10.2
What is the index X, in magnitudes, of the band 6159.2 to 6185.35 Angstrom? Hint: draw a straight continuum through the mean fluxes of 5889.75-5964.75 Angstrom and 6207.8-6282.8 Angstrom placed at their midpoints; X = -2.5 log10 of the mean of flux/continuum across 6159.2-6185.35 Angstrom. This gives 0.03 mag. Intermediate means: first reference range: 10.5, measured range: 10.1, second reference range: 10.2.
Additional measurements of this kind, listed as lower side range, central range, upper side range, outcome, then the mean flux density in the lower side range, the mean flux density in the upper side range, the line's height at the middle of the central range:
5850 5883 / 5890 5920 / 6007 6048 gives 0.08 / 10.8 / 10.8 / 10.8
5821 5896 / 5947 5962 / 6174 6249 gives -0.03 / 10.6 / 10.3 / 10.5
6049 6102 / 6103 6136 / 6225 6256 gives 0.03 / 11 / 10.2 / 10.8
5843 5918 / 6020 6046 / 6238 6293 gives -0.06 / 10.3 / 10.1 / 10.3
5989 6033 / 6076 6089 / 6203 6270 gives -0.06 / 10.8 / 10.2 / 10.6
